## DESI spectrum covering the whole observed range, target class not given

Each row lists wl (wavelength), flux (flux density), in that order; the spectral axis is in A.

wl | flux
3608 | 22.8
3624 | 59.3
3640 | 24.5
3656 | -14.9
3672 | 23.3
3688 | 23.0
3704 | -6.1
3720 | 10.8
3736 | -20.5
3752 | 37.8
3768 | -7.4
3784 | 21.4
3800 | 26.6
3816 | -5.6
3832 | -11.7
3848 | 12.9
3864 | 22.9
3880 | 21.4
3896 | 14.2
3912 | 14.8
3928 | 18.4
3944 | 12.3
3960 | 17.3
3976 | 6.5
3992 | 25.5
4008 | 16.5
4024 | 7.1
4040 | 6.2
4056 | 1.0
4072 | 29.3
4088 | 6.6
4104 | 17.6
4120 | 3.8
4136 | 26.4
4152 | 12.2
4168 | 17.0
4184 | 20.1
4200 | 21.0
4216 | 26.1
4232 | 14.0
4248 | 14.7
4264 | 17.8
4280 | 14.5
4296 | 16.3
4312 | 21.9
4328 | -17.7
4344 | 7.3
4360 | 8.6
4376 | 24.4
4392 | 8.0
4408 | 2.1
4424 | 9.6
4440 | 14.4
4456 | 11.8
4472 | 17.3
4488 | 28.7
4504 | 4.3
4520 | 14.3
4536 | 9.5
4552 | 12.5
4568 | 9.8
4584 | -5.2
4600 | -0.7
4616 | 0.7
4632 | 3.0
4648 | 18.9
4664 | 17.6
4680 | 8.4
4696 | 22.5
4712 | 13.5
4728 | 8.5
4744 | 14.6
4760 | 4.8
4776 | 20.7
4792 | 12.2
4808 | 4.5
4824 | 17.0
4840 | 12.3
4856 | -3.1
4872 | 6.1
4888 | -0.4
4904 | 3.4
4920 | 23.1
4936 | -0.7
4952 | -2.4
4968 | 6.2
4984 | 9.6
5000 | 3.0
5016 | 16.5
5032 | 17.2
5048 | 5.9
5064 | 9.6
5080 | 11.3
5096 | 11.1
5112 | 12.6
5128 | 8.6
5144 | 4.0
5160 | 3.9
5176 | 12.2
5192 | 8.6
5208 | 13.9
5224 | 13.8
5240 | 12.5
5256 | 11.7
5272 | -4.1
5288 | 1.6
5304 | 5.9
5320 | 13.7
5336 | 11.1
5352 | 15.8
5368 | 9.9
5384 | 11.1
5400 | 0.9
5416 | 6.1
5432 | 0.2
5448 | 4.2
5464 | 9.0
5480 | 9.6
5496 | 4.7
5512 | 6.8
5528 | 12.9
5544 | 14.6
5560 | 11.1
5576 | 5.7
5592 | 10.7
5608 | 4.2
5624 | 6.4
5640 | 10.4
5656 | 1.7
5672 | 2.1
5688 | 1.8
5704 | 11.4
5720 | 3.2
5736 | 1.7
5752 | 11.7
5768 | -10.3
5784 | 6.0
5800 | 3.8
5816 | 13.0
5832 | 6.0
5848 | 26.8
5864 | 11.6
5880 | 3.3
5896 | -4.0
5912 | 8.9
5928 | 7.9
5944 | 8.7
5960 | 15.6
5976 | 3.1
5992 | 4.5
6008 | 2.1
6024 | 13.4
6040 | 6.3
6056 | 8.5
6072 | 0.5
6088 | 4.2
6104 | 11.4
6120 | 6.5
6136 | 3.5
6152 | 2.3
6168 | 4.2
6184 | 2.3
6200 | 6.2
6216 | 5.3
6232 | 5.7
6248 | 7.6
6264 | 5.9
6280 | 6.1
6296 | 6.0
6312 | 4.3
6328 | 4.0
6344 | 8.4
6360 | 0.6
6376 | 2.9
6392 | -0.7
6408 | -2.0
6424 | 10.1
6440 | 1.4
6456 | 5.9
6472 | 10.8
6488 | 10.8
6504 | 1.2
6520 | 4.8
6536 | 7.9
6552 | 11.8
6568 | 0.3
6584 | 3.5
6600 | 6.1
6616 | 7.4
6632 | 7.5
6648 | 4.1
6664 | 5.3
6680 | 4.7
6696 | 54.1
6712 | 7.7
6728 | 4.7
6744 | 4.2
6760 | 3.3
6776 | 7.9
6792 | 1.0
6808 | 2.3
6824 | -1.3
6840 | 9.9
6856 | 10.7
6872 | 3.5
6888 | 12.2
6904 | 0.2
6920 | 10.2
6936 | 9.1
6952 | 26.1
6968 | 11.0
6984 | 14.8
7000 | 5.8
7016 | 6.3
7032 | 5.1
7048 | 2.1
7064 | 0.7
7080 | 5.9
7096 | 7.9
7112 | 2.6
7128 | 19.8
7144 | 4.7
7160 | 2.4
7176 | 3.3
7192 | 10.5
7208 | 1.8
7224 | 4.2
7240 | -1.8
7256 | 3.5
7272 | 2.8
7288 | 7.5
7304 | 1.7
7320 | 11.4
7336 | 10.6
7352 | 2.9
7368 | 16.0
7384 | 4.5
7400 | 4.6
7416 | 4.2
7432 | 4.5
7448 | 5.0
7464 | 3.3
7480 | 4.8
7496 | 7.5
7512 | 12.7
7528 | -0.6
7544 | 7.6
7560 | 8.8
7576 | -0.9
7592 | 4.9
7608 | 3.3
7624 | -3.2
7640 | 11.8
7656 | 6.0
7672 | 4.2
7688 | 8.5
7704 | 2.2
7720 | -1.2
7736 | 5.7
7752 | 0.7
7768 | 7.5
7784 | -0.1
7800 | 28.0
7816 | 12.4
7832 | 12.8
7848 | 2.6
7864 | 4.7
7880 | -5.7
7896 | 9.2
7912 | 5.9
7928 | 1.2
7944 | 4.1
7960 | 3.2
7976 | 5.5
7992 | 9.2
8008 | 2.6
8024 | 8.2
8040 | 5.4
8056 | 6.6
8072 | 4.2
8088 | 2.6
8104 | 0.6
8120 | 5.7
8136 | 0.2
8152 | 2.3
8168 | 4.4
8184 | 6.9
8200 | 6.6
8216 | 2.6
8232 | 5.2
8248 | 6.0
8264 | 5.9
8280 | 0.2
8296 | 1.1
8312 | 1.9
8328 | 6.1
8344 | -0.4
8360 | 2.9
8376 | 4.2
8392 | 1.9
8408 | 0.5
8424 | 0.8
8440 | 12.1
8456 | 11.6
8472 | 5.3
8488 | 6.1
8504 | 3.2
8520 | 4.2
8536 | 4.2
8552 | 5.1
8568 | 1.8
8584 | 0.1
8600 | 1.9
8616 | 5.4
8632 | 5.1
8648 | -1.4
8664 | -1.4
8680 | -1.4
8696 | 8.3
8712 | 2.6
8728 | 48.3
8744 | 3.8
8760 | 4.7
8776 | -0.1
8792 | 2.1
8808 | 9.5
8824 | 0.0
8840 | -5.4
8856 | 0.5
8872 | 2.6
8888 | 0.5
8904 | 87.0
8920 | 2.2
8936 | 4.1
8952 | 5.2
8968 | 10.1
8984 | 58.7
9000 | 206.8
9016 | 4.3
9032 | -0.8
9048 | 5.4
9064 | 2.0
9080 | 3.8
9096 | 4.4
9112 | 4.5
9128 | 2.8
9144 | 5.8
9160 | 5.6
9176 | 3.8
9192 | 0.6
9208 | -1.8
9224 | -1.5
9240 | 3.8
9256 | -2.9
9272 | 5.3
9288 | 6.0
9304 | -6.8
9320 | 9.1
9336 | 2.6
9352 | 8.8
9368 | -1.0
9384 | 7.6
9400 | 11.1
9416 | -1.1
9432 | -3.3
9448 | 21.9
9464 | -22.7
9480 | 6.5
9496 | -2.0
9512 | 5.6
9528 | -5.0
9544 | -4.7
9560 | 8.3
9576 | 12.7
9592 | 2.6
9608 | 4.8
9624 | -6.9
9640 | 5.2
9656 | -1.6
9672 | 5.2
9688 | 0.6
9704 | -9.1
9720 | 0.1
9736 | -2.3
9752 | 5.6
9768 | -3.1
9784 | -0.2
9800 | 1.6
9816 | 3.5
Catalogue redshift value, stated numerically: 0.80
